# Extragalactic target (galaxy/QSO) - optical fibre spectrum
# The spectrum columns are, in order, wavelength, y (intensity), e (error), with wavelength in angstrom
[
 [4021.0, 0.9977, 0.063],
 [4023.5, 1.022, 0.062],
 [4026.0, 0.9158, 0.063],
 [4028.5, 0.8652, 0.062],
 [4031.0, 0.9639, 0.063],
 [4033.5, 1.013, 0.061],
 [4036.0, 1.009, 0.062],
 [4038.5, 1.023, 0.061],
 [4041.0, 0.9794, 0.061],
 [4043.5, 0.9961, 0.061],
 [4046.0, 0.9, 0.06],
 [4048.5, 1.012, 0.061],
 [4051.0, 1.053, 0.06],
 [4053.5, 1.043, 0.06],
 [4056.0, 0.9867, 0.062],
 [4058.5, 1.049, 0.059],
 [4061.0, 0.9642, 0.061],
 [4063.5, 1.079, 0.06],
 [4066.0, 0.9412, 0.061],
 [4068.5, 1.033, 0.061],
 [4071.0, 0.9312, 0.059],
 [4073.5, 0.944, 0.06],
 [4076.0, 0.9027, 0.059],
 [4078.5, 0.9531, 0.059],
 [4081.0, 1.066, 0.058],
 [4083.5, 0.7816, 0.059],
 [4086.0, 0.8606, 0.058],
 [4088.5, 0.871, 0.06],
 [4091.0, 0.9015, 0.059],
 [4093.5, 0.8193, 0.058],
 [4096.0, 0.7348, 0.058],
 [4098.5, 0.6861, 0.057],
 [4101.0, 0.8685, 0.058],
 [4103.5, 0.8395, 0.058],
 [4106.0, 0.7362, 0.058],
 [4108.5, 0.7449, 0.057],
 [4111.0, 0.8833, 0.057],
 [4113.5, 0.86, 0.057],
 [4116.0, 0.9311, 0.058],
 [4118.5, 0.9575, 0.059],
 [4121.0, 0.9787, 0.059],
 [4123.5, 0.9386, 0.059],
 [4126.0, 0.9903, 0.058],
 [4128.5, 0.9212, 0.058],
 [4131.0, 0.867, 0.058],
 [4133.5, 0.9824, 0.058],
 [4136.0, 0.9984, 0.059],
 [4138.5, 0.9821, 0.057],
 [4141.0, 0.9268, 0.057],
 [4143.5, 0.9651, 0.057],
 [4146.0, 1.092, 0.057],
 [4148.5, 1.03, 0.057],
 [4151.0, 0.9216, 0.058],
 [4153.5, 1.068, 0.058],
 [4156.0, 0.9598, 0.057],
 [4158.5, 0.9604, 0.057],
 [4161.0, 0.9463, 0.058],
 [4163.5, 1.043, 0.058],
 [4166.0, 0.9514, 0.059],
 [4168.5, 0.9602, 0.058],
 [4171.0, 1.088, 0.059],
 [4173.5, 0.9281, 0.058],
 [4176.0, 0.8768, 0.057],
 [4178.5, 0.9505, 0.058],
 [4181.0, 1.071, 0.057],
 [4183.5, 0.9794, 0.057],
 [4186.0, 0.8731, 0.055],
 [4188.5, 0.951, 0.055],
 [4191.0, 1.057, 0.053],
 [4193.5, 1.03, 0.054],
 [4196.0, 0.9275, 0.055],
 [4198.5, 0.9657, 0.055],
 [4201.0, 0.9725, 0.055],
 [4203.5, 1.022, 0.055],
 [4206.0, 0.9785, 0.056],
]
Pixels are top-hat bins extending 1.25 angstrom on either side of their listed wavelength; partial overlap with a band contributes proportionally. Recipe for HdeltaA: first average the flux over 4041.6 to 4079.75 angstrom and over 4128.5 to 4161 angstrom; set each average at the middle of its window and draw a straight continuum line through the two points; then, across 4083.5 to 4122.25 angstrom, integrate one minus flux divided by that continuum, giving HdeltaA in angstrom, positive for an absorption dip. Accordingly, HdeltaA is 5.5 angstrom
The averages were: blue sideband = 0.986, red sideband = 0.976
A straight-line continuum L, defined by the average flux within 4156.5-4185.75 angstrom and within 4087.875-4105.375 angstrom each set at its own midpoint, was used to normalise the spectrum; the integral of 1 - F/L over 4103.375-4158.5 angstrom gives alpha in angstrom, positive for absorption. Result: -3.1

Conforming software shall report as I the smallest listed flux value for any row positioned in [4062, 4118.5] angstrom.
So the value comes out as 0.6861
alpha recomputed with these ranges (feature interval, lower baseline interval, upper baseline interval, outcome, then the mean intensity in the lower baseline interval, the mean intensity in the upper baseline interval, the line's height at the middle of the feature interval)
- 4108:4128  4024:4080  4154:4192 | 1.2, 0.981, 0.974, 0.977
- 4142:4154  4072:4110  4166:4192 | -1.1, 0.848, 0.972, 0.928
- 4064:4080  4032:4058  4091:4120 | -0.6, 1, 0.828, 0.925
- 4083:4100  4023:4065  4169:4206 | 3.1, 0.992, 0.978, 0.987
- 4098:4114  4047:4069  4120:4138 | 2.8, 1.02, 0.955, 0.975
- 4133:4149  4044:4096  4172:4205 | -0.6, 0.95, 0.971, 0.962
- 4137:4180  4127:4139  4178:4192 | -0.7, 0.949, 0.981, 0.965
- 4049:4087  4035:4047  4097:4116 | -2.6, 0.983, 0.81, 0.912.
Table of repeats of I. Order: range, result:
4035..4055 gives 0.9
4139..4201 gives 0.8731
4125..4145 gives 0.867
